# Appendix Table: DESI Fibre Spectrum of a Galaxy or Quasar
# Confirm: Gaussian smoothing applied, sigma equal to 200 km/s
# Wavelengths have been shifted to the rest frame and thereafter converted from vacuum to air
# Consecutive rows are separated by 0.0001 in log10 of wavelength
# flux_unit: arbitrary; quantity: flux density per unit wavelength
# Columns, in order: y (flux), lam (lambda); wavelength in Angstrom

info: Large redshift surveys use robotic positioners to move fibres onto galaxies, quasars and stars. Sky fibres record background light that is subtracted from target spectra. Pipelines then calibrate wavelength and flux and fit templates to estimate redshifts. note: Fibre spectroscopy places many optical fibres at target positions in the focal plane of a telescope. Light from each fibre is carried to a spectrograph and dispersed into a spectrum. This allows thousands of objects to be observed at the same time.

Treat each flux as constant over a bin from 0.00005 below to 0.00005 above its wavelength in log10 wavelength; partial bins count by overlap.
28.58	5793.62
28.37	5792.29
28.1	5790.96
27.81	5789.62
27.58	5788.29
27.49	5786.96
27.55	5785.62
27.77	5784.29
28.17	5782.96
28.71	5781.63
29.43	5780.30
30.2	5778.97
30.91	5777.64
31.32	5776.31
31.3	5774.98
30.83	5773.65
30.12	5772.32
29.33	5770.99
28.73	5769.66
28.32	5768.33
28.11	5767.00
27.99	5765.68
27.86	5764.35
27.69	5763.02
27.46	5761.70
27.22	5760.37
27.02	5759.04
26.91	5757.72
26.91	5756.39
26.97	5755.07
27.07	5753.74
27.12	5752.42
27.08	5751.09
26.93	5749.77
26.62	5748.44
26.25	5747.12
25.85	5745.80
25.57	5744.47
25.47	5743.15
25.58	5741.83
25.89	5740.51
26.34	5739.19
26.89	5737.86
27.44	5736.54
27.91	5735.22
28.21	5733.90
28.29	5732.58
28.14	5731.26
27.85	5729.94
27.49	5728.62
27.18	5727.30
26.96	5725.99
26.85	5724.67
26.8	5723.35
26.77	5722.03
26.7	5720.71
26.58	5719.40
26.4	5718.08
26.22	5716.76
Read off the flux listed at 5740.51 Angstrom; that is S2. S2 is 25.89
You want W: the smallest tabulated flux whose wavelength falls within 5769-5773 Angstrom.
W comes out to 28.73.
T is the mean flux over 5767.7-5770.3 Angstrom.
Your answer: 28.5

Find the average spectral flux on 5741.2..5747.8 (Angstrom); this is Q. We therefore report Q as 25.8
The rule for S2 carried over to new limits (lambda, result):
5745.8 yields 25.85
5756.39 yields 26.91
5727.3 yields 27.18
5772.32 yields 30.12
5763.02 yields 27.69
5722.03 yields 26.77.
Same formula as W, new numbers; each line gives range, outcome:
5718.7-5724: 26.58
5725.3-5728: 26.96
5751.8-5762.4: 26.91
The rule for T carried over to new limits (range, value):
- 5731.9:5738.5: 27.8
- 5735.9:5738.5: 27.2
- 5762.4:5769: 28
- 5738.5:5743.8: 25.8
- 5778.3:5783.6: 29.2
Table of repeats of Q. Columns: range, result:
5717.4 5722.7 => 26.6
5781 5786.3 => 28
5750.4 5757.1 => 27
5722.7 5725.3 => 26.8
